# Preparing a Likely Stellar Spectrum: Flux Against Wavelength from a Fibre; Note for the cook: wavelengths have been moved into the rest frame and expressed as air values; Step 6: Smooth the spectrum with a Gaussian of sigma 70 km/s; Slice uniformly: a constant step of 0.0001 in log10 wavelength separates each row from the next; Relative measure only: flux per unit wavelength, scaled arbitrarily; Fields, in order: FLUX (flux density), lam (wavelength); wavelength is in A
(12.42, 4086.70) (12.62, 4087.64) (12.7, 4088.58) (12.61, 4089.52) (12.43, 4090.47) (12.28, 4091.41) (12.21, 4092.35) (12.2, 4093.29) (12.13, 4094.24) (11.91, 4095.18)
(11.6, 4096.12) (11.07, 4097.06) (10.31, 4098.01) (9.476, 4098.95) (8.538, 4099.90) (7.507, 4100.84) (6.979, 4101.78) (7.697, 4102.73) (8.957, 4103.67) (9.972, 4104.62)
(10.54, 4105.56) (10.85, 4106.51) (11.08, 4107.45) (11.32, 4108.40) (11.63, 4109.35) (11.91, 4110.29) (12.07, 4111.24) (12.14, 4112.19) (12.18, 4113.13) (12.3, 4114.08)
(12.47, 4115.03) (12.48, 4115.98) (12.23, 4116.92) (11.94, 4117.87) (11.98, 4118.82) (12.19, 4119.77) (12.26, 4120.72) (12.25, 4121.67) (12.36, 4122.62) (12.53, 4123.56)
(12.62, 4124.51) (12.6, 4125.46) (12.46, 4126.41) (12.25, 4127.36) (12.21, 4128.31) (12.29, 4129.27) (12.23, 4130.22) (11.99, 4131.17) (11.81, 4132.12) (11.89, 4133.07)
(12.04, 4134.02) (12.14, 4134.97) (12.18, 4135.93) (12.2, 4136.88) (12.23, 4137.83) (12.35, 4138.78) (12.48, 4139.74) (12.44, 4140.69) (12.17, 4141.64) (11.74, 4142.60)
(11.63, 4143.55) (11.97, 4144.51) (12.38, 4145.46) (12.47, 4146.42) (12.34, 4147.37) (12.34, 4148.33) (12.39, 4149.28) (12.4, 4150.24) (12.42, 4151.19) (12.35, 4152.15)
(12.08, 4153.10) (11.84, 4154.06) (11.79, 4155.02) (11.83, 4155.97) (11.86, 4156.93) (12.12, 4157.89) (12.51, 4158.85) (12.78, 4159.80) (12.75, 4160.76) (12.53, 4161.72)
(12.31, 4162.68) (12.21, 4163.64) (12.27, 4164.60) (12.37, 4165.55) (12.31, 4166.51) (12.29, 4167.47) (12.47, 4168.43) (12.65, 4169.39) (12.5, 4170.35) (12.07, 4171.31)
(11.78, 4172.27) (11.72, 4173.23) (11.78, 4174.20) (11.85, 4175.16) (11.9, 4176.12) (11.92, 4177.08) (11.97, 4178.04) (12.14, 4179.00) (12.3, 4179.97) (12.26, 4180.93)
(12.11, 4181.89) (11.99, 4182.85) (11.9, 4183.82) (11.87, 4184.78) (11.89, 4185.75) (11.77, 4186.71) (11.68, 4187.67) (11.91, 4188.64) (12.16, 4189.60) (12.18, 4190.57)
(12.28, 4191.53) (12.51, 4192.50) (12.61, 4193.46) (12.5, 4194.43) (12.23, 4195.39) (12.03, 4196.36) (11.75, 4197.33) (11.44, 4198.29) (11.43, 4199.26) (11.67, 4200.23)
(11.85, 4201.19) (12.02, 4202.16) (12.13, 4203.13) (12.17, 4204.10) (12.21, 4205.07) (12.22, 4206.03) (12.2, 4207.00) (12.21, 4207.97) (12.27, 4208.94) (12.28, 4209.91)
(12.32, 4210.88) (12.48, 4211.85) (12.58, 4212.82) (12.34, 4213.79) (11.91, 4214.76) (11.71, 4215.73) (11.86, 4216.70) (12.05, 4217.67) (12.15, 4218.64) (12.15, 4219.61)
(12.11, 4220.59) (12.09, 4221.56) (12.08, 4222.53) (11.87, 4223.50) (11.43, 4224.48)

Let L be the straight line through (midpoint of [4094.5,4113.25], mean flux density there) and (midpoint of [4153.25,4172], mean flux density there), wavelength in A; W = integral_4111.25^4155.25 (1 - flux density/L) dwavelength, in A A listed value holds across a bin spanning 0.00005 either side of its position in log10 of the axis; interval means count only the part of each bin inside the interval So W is -3.5 A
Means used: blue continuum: 10.4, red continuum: 12.3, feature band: 12.2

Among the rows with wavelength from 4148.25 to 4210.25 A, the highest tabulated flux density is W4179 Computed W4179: 12.78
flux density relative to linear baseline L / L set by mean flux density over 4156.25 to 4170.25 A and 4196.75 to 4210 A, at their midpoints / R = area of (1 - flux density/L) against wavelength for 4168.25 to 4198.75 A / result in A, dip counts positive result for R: 0.29 A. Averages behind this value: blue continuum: 12.4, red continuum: 12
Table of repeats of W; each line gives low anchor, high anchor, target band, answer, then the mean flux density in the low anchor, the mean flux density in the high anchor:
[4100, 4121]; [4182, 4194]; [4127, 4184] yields -2.8 A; 11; 12.1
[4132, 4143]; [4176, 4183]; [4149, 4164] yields -0.2 A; 12.2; 12.1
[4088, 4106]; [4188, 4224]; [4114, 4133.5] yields -2.3 A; 10.6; 12.1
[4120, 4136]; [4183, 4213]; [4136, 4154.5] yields 0.0 A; 12.2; 12.1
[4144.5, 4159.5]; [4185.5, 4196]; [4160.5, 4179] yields 0.0 A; 12.2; 12.2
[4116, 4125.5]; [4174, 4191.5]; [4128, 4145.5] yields 0.1 A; 12.3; 12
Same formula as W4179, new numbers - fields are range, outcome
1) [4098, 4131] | 12.62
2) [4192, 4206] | 12.61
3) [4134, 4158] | 12.48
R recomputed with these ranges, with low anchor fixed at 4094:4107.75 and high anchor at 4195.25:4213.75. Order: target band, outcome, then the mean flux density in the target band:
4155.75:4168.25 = -1.30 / 12.3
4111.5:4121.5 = -1.98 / 12.2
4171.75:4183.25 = -0.48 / 12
